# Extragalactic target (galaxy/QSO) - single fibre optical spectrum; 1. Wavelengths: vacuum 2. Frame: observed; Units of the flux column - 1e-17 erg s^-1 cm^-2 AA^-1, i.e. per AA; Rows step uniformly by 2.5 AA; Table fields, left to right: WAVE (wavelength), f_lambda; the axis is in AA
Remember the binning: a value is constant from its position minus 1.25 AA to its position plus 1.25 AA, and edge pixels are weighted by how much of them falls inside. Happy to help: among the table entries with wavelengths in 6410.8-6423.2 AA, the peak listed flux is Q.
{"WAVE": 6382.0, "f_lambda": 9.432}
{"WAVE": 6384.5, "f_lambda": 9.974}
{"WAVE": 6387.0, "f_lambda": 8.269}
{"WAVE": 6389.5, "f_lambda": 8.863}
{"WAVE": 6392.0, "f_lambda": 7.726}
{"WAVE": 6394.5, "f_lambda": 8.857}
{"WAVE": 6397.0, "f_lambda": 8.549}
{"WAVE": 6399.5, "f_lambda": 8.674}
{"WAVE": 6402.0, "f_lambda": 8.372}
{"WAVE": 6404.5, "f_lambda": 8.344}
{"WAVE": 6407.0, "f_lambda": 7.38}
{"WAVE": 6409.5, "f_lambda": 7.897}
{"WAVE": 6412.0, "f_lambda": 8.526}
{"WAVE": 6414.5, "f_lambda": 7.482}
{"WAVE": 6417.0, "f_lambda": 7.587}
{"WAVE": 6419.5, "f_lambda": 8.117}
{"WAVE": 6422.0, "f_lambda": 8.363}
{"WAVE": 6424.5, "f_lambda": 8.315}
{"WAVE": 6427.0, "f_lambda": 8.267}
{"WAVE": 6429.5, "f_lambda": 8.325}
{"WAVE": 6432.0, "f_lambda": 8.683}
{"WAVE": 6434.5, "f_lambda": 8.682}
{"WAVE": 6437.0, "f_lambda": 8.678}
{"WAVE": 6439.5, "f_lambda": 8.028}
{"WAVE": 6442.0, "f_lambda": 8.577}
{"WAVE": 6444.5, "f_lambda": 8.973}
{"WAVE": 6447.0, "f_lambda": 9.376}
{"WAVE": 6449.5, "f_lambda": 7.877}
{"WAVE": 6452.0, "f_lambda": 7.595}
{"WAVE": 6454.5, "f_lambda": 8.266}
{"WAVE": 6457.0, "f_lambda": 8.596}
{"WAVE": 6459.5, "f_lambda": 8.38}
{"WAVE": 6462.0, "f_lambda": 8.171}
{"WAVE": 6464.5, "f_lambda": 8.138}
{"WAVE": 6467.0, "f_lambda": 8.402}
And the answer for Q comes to 8.526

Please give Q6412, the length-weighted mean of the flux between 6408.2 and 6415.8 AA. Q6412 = 7.96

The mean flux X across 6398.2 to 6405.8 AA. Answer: 8.46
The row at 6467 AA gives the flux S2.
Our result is 8.402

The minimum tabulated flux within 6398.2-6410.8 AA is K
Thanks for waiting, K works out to 7.38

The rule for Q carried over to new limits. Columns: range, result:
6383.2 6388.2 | 9.974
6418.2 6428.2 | 8.363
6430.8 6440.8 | 8.683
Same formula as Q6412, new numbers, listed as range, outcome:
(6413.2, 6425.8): 7.98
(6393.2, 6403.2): 8.61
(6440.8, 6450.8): 8.7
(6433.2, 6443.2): 8.49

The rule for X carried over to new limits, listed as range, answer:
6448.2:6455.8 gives 7.93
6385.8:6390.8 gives 8.56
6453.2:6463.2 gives 8.35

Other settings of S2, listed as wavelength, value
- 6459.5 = 8.38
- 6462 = 8.171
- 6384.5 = 9.974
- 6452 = 7.595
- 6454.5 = 8.266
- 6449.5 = 7.877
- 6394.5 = 8.857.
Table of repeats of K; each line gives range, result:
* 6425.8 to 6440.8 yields 8.028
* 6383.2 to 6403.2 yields 7.726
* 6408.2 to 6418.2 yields 7.482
